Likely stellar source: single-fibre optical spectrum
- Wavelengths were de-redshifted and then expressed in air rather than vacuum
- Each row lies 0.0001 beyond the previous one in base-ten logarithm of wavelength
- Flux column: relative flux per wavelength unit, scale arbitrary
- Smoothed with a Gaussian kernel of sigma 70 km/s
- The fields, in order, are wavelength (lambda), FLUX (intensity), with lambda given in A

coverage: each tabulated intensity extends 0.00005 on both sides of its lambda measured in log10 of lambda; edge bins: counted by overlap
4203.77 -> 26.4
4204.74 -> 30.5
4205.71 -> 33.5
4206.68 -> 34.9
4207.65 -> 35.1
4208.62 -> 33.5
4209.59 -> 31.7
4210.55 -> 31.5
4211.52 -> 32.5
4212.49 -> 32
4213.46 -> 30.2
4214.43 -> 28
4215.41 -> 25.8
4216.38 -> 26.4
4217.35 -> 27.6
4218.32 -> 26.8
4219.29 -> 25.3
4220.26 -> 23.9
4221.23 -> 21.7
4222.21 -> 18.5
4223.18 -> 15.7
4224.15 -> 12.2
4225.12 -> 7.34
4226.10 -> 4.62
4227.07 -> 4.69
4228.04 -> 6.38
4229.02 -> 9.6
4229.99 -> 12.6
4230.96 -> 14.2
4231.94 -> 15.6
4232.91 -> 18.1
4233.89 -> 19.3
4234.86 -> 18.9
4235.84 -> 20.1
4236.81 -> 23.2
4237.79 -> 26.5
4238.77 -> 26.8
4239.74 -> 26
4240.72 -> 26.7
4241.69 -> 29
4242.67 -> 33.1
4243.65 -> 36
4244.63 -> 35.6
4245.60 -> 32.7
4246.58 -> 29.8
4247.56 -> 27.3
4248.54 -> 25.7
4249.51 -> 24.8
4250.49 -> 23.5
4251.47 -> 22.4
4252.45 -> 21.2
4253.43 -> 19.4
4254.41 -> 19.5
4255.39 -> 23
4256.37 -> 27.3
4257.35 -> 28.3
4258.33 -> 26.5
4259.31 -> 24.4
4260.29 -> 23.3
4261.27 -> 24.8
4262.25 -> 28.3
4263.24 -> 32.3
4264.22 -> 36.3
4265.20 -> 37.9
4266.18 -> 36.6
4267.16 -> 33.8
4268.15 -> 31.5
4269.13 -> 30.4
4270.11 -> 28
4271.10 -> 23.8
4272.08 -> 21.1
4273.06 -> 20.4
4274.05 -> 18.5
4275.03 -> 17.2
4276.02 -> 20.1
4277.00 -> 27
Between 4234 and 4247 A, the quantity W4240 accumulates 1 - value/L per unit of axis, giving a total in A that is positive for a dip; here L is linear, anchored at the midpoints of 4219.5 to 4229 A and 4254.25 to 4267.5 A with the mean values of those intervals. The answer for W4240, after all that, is -4.9 A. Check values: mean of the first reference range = 13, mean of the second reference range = 28.9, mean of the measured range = 27.8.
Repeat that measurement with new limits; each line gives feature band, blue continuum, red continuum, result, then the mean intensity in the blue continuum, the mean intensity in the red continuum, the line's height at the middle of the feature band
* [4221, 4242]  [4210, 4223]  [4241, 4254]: 7.9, 26.7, 27.7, 27.2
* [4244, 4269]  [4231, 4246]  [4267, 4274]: -2.0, 25.5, 26.1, 25.8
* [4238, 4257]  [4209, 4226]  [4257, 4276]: -0.6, 24.1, 27.3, 26.1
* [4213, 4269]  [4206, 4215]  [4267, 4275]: 8.5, 32.1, 25.1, 28.6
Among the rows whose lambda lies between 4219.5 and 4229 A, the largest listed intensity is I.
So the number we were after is 23.9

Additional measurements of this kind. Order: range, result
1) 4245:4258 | 32.7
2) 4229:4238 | 26.5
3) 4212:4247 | 36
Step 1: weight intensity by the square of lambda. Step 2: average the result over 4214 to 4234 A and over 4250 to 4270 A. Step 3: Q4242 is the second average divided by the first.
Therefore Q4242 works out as 1.6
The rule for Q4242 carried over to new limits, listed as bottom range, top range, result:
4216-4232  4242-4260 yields 1.69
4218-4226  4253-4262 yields 1.36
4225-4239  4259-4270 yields 2.06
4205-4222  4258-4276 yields 0.96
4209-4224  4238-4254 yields 1.06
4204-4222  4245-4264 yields 0.90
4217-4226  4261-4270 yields 1.73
